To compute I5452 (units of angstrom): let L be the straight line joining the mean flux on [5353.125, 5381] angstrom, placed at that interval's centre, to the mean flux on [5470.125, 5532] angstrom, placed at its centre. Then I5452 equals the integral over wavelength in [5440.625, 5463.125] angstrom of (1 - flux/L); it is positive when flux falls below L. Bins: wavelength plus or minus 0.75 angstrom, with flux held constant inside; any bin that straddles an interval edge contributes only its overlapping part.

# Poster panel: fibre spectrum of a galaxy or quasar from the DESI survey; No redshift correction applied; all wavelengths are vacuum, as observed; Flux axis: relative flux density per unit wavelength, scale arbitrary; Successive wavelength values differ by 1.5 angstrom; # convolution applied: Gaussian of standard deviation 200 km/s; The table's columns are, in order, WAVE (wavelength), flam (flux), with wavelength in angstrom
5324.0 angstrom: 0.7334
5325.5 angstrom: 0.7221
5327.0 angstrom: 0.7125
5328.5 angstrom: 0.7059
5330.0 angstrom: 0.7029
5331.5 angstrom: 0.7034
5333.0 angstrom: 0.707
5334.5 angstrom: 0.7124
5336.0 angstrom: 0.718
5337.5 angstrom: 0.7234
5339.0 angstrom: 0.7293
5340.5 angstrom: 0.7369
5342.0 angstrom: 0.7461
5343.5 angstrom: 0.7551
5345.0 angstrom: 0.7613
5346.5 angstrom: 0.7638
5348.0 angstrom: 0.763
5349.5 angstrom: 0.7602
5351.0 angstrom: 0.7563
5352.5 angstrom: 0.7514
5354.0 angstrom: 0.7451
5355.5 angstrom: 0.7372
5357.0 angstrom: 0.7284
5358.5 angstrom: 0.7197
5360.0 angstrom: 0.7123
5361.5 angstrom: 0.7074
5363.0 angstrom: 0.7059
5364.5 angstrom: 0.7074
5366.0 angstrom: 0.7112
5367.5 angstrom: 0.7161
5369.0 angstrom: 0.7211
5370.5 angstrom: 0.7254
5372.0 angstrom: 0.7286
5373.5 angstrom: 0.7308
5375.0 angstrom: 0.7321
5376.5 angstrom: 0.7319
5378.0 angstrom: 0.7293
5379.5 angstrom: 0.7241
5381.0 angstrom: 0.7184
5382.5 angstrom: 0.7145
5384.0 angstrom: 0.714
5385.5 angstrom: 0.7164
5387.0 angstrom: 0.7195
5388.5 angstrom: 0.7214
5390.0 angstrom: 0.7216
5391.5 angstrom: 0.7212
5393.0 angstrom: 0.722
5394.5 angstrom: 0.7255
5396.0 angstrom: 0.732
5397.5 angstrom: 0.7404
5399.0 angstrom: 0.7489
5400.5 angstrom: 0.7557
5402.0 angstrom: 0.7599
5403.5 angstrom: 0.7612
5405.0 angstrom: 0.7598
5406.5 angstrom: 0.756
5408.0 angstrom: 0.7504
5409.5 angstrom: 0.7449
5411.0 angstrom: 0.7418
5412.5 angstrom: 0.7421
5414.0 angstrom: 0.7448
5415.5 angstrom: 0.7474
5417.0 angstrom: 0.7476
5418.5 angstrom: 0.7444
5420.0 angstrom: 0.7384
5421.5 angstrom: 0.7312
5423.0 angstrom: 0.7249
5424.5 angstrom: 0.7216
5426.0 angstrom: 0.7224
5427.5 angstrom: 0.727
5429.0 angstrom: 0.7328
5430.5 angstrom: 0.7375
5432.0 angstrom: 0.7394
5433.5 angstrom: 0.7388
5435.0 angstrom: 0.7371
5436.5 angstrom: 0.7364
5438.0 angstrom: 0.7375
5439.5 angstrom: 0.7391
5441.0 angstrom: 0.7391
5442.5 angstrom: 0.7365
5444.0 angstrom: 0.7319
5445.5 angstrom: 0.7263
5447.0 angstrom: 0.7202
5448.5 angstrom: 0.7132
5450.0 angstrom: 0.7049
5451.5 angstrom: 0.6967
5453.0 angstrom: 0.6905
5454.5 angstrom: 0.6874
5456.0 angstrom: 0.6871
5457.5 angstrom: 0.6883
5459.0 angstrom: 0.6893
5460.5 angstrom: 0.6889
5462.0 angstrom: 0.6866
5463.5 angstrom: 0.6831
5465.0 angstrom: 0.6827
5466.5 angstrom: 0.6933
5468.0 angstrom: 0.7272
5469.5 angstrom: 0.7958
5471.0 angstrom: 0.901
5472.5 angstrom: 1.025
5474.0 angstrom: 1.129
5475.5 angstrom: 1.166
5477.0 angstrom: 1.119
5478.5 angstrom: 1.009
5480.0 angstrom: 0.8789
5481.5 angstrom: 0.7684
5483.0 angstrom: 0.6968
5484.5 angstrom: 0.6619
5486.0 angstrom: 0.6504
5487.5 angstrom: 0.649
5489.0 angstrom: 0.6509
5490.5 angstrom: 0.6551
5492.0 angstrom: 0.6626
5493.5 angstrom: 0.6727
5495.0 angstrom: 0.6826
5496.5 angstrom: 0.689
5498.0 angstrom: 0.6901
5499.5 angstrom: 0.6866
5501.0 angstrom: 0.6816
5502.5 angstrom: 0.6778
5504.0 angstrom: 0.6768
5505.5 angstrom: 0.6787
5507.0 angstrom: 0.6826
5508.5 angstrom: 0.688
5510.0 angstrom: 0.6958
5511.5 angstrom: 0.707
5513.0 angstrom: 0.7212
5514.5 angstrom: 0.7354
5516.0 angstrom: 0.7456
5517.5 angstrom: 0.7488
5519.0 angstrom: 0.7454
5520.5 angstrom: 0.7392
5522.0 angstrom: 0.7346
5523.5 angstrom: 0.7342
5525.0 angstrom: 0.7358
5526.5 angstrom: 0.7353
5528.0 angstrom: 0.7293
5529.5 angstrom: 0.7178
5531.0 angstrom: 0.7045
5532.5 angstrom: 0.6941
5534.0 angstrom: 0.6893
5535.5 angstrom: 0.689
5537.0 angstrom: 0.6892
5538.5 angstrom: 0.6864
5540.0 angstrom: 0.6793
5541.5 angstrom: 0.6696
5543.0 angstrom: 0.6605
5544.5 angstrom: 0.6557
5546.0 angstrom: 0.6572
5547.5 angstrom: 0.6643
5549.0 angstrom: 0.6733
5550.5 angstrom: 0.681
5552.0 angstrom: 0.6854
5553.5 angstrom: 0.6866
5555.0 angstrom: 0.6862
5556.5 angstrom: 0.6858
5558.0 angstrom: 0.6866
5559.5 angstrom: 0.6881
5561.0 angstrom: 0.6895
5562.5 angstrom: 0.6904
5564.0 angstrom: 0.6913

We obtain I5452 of 1.2 angstrom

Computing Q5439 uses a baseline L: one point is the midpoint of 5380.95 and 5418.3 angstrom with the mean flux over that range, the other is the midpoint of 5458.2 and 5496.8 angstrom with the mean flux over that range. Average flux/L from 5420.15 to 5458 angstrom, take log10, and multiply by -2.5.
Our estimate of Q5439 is 0.06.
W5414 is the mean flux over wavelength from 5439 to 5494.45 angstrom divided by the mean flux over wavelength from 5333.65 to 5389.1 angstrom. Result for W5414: 1.0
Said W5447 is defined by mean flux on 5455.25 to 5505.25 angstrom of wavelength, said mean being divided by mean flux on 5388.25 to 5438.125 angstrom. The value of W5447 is 1.03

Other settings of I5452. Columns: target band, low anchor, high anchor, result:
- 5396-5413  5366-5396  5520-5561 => -0.8 angstrom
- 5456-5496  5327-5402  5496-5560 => -4.0 angstrom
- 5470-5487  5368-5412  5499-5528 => -4.4 angstrom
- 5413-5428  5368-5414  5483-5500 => -0.4 angstrom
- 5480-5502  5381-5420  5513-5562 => 0.9 angstrom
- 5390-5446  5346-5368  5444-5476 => 1.0 angstrom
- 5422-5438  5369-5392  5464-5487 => 1.2 angstrom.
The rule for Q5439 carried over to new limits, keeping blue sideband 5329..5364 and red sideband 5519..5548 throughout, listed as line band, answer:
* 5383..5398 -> 0.00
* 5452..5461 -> 0.04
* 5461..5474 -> -0.12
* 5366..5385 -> 0.01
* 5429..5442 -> -0.03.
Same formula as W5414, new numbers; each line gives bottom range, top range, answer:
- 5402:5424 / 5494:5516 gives 0.93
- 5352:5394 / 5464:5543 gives 1.03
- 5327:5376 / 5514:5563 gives 0.96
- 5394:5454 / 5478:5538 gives 0.97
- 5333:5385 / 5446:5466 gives 0.95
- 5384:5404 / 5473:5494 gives 1.11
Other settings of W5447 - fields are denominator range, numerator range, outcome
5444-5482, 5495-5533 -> 0.89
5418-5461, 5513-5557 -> 0.97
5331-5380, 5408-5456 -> 1.00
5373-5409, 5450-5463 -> 0.94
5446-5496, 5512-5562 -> 0.92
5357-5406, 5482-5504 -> 0.93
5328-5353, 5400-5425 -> 1.01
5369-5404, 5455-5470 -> 0.96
